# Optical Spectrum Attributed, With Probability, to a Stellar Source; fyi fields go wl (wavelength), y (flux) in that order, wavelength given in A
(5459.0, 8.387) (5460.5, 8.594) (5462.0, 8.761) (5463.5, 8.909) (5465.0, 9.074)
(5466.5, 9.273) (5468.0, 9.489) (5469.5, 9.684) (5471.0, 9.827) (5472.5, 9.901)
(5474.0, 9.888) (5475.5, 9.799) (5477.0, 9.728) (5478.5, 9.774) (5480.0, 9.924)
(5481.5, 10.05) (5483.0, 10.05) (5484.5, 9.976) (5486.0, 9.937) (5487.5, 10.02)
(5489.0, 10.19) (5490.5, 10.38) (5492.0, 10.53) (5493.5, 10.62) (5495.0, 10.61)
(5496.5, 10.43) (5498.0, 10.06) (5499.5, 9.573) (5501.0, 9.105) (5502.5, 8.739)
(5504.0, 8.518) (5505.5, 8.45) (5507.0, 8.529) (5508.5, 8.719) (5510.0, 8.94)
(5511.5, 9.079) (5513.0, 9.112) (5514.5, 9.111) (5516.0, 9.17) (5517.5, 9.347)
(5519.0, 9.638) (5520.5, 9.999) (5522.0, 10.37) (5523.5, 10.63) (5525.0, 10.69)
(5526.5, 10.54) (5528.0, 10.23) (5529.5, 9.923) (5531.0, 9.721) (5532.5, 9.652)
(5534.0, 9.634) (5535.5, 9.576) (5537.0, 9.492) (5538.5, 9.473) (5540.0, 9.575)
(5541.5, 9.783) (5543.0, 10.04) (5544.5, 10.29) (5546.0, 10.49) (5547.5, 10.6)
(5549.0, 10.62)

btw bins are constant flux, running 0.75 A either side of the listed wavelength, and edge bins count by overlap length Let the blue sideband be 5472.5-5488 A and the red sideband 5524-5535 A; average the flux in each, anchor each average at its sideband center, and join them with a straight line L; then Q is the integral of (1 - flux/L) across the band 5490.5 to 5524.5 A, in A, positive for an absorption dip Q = 1.54 A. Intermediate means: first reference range 9.91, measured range 9.54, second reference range 10.1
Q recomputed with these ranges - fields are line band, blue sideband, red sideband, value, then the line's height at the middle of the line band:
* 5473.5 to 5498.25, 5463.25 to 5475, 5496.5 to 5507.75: -2.2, 9.31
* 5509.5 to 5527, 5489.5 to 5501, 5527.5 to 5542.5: 0.4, 9.93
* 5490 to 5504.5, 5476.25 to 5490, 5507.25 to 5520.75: -0.4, 9.61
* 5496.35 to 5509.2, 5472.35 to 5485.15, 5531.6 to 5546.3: 1.0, 9.85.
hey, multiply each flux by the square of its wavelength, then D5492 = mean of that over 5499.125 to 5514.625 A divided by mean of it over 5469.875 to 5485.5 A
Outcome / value 0.91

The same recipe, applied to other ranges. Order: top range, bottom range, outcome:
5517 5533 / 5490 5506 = 1.05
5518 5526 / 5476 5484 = 1.05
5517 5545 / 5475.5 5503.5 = 1.01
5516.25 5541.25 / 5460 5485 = 1.05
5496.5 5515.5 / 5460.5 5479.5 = 0.97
